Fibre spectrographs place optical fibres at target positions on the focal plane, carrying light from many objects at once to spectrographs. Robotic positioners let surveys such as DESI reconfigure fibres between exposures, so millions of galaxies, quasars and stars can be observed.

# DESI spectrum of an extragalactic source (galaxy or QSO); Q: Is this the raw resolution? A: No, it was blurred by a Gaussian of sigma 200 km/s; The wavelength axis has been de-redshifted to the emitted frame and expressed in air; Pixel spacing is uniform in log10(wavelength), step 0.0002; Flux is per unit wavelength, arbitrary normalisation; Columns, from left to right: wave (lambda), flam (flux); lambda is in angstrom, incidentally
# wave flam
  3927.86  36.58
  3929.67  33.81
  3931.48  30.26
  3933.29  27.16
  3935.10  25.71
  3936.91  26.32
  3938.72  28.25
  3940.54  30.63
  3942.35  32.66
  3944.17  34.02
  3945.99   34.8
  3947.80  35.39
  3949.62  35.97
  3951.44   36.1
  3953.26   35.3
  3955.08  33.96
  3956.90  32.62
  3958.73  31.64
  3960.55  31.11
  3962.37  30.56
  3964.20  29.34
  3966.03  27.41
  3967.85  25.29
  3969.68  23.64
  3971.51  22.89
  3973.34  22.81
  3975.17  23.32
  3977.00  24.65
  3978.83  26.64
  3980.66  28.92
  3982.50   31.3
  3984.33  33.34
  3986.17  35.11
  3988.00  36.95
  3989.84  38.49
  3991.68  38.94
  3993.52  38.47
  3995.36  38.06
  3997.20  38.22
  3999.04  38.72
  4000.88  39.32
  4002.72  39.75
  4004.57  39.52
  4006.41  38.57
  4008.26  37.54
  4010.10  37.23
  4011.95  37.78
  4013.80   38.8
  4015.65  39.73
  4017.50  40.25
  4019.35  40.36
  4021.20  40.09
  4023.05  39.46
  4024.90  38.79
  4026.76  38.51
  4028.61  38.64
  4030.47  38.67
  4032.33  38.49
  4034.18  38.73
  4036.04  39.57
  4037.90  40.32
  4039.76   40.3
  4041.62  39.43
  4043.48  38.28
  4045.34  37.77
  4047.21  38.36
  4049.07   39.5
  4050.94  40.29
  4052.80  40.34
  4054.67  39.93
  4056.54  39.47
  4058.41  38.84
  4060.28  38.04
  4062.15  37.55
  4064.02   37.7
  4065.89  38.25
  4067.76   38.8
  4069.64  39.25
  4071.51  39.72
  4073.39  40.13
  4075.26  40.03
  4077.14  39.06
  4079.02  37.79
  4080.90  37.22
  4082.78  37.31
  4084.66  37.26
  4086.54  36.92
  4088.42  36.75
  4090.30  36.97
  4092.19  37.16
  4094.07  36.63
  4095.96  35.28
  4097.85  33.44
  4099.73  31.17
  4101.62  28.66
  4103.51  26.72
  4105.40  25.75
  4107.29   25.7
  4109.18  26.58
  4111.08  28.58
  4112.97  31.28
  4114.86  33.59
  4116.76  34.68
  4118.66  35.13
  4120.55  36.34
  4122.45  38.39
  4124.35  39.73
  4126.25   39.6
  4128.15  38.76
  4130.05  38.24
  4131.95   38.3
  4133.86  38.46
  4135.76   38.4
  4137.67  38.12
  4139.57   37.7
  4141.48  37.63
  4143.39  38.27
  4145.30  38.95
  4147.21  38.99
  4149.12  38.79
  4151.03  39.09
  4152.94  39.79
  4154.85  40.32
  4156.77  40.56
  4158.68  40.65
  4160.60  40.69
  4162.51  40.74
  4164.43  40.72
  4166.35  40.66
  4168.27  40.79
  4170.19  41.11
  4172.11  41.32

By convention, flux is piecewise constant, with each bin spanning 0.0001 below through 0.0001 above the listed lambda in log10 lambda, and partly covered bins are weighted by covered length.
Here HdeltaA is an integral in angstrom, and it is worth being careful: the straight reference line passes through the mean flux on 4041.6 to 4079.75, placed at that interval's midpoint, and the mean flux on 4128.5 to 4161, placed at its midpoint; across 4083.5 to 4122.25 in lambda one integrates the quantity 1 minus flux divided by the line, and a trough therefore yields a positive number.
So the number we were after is 6.1 angstrom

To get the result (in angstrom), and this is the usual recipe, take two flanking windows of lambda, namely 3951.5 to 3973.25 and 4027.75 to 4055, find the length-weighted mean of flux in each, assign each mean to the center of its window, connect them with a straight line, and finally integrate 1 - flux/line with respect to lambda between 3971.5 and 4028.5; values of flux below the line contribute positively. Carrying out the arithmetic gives -2.7 angstrom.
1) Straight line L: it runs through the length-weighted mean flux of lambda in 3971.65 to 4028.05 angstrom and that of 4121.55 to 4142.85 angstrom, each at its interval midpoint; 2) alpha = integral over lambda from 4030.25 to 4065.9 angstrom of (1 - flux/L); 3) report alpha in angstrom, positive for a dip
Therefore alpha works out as -2.15 angstrom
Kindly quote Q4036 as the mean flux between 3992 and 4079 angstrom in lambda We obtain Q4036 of 39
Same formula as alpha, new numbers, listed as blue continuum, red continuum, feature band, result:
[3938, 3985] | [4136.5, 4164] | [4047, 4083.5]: -3.9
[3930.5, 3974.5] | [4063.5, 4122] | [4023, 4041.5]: -3.6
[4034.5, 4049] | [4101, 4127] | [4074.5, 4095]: -1.5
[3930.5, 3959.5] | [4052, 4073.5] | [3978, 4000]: -0.5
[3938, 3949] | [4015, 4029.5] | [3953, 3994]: 5.8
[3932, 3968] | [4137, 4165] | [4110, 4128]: 1.3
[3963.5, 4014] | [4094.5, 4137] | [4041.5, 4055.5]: -2.4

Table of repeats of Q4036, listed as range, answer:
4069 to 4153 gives 36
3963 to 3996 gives 30.3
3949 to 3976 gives 29.4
